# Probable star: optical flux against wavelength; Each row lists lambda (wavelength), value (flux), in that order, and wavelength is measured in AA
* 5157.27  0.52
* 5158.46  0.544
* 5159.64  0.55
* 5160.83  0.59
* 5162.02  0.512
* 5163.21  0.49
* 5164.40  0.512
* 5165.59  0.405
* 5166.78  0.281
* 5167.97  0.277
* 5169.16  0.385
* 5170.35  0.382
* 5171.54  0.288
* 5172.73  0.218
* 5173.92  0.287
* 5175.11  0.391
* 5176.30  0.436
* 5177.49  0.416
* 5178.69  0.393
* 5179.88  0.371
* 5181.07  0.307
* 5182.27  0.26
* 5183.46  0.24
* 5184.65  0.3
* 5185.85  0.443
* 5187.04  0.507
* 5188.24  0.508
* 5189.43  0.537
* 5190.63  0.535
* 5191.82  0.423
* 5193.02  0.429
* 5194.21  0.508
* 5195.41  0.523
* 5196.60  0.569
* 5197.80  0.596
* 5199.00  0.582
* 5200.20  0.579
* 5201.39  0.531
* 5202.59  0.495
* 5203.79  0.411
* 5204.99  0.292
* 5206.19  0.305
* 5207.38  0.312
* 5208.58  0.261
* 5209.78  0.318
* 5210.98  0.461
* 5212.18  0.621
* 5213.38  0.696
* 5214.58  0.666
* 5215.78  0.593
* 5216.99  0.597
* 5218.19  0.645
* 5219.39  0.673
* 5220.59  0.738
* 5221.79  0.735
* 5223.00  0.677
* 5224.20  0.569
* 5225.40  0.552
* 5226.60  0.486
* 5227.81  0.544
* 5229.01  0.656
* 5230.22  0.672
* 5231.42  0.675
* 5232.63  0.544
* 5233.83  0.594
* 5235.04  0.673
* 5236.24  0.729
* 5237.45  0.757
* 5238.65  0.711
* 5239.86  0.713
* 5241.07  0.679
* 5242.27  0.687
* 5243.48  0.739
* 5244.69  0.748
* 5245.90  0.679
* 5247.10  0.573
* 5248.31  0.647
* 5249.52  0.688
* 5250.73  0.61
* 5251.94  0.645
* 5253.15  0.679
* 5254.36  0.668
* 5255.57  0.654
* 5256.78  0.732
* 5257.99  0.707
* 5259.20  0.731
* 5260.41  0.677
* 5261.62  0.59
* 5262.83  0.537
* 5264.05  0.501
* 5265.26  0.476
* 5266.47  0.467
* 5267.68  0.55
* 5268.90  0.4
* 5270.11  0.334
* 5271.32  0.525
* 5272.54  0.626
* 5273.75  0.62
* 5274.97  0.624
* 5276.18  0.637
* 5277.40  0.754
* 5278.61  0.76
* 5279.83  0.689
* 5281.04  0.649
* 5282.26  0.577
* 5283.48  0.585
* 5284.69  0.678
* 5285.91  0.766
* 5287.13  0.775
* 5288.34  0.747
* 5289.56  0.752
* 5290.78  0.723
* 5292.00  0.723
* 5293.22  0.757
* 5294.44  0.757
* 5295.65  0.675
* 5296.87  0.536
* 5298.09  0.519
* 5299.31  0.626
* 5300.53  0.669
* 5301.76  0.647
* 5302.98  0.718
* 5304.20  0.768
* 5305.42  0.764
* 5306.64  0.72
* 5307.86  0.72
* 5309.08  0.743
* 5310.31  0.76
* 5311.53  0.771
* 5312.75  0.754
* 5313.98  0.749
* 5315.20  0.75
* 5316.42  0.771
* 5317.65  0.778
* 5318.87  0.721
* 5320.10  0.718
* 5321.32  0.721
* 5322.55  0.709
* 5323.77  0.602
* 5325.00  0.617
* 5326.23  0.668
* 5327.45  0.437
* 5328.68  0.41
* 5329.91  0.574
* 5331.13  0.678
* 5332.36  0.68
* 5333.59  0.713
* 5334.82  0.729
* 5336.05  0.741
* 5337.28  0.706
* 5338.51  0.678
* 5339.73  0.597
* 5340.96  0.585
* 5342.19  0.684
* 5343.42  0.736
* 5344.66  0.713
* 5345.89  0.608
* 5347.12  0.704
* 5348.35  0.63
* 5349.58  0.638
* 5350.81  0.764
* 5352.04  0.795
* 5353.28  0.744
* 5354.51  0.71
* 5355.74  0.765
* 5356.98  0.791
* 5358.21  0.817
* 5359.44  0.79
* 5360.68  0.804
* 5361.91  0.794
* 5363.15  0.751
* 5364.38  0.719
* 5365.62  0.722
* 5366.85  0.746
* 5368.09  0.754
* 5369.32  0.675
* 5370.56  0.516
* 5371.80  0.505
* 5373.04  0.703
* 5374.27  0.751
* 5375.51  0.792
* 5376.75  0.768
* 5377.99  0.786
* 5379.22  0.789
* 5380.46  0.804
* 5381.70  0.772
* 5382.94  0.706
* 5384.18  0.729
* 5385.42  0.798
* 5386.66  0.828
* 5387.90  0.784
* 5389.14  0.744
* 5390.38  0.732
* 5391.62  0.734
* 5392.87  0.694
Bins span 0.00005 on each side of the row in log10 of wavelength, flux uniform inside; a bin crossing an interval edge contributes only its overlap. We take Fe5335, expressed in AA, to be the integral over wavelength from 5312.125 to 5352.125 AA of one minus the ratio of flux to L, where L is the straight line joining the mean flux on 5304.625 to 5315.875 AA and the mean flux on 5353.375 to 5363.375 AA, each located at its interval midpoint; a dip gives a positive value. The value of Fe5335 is 4.5 AA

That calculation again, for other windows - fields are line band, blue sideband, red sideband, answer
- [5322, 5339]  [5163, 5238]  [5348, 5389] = 1.16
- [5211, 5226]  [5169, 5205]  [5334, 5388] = -4.96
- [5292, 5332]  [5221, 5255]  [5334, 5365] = 0.90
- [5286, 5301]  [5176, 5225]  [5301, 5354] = -1.29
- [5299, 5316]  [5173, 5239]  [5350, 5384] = -1.83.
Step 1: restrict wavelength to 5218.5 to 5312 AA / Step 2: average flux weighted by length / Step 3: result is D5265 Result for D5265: 0.655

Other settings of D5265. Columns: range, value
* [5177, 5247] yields 0.543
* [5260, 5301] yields 0.626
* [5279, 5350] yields 0.683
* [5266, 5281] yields 0.586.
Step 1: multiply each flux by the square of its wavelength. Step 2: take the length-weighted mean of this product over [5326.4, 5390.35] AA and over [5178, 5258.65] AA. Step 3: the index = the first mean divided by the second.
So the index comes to 1.33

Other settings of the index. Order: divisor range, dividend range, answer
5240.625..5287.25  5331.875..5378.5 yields 1.17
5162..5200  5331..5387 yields 1.85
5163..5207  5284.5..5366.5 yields 1.78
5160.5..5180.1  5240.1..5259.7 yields 1.81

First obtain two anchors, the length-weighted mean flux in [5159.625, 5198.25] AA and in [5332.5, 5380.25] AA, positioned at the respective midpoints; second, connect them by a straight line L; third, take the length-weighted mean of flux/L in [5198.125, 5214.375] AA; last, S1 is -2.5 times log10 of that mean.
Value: 0.01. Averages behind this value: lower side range 0.418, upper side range 0.717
